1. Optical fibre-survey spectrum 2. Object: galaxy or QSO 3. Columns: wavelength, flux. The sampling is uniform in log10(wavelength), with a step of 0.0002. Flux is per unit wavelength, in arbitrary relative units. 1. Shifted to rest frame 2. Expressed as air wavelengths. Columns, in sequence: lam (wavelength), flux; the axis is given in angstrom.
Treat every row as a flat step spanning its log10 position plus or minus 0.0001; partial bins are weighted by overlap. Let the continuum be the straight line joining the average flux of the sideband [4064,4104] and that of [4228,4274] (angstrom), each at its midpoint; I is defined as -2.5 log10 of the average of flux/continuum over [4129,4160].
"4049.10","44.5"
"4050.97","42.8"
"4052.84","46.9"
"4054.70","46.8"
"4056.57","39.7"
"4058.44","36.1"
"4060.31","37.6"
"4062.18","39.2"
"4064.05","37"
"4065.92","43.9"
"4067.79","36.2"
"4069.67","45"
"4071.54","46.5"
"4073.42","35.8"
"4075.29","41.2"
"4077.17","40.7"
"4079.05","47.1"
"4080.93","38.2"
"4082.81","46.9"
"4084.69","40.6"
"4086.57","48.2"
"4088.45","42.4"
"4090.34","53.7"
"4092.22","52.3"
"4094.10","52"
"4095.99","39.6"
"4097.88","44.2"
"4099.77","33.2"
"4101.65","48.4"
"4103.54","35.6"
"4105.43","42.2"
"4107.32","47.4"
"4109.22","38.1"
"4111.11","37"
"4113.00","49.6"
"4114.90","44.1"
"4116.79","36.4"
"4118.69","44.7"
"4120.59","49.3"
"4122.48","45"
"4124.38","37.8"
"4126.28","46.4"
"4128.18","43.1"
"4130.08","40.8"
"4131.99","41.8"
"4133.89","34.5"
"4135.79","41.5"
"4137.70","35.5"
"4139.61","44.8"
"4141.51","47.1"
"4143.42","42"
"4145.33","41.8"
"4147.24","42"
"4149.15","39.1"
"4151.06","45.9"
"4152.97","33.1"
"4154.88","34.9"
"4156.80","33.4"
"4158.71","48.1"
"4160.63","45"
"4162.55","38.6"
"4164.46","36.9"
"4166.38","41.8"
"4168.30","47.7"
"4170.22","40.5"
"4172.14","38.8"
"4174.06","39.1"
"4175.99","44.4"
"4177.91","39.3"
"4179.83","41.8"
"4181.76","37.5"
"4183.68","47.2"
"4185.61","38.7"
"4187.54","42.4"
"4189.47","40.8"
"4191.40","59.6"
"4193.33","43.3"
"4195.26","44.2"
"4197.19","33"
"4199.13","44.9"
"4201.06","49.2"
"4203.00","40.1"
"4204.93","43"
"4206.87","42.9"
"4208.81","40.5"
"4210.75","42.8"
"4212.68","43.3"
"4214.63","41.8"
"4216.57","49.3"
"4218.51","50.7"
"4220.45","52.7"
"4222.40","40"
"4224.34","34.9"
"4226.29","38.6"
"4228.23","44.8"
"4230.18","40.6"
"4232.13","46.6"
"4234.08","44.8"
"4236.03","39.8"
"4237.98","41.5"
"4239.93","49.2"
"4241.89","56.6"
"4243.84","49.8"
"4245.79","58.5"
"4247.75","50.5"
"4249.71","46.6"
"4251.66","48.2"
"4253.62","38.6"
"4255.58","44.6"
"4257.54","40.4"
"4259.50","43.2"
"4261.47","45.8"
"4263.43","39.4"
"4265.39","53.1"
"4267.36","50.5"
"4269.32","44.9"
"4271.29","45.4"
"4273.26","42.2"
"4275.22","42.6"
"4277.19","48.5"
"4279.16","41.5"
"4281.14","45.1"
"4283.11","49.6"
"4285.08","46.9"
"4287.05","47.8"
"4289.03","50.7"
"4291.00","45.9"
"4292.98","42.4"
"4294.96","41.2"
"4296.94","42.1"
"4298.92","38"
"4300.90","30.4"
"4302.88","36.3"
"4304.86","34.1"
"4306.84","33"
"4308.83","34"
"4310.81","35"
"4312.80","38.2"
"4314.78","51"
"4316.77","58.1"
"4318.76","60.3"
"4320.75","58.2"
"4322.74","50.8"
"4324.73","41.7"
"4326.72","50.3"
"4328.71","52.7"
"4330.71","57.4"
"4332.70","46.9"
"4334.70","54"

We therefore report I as 0.10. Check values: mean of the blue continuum 43.4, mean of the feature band 40.4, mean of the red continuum 46.1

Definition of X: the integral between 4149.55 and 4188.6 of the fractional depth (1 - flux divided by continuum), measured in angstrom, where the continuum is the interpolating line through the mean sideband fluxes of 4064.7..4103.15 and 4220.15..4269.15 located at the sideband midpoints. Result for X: 3.39 angstrom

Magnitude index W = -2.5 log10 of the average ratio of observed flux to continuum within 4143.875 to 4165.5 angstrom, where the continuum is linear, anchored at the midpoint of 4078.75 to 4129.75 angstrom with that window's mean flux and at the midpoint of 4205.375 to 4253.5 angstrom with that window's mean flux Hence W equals 0.116 mag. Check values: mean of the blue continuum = 43.8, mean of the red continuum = 45.5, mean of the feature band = 39.9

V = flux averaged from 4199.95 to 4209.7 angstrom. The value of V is 43.2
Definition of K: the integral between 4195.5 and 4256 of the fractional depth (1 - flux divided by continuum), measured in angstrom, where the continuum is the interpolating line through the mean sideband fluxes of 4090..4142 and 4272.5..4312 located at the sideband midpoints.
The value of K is -4.14 angstrom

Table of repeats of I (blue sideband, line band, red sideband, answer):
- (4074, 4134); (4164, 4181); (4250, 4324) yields 0.06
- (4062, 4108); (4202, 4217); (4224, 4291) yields 0.06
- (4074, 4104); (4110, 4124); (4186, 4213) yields 0.01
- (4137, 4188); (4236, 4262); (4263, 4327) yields -0.09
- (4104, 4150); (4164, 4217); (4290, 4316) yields -0.05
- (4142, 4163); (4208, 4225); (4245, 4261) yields 0.00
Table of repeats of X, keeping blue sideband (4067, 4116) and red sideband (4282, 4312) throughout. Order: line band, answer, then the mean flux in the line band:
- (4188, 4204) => -0.9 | 44.3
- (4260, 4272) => -1.6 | 46.4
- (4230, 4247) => -2.7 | 47.9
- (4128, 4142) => 0.6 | 40.8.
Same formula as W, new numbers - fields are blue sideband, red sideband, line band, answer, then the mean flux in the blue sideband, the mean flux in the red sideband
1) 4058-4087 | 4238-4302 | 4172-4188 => 0.06 mag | 41.2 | 45.5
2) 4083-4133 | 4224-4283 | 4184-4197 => 0.01 mag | 43.6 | 45.4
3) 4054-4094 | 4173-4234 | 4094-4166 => 0.04 mag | 42.8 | 43.2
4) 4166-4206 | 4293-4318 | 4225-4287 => -0.12 mag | 42.7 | 39.6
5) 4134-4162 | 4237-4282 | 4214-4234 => 0.01 mag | 40.8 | 46.4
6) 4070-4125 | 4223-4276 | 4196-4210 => 0.07 mag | 43.4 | 45.2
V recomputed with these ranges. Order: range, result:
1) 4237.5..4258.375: 47.9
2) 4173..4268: 44.5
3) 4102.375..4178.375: 41.4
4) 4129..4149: 41.1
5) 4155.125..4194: 42.1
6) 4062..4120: 42.9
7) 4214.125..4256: 45.9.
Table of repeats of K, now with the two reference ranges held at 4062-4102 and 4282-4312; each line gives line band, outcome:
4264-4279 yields -2.0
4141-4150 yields 0.1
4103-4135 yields 0.6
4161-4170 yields 0.2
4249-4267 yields -1.6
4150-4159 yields 0.8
